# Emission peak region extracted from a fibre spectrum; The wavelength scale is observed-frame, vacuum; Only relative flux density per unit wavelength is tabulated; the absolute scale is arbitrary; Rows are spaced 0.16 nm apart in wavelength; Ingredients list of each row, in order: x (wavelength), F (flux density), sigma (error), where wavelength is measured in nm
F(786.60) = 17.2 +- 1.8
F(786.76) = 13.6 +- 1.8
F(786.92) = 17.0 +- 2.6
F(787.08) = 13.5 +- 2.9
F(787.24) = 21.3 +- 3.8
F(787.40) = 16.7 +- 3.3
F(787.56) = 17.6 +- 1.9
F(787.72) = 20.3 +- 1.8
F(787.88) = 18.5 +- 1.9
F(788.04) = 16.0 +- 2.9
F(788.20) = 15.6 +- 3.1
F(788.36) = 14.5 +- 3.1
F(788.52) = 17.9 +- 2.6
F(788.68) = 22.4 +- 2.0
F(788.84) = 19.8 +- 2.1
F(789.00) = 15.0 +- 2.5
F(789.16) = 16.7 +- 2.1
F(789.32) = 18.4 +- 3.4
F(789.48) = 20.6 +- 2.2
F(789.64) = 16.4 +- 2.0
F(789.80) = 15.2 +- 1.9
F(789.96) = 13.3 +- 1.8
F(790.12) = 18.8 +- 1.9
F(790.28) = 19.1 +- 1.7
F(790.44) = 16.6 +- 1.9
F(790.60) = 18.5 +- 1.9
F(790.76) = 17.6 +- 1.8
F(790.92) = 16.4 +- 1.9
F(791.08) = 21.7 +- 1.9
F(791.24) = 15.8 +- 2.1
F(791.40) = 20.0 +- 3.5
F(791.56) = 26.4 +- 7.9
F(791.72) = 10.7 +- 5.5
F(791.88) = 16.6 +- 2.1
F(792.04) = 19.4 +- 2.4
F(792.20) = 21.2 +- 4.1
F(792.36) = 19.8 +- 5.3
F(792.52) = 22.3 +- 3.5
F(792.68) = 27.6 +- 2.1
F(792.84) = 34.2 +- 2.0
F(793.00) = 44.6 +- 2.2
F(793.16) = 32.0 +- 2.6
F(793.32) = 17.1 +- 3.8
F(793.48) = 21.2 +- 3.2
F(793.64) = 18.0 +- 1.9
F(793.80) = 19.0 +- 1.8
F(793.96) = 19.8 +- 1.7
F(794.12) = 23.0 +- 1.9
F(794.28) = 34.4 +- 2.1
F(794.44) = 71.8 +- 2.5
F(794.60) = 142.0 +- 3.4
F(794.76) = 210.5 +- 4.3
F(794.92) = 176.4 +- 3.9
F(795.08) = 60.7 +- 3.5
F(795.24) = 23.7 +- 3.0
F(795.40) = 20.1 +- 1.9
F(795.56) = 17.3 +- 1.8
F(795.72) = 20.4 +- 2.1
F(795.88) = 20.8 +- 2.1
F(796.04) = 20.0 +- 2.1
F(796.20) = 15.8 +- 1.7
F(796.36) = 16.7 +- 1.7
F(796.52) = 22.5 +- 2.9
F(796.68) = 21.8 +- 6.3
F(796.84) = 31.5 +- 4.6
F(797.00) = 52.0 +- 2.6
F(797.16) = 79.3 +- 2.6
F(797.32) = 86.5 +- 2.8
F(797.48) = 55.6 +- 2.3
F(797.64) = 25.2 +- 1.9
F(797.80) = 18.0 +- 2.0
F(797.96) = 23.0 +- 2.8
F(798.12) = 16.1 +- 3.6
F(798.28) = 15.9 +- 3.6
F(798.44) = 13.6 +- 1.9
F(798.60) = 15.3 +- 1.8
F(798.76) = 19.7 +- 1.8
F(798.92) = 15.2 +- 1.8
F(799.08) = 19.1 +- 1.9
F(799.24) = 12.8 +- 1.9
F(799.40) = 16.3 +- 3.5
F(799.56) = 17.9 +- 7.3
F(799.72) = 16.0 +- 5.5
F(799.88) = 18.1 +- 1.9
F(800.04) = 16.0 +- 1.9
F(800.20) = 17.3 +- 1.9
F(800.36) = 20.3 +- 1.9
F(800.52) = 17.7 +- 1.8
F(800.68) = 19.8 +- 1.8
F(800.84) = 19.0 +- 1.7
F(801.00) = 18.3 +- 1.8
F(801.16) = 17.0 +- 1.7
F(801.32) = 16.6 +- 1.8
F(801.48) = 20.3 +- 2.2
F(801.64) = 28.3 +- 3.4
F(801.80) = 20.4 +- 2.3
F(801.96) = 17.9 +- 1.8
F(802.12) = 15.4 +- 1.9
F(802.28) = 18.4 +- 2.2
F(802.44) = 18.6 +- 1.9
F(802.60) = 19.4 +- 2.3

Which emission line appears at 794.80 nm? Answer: H-alpha 6563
